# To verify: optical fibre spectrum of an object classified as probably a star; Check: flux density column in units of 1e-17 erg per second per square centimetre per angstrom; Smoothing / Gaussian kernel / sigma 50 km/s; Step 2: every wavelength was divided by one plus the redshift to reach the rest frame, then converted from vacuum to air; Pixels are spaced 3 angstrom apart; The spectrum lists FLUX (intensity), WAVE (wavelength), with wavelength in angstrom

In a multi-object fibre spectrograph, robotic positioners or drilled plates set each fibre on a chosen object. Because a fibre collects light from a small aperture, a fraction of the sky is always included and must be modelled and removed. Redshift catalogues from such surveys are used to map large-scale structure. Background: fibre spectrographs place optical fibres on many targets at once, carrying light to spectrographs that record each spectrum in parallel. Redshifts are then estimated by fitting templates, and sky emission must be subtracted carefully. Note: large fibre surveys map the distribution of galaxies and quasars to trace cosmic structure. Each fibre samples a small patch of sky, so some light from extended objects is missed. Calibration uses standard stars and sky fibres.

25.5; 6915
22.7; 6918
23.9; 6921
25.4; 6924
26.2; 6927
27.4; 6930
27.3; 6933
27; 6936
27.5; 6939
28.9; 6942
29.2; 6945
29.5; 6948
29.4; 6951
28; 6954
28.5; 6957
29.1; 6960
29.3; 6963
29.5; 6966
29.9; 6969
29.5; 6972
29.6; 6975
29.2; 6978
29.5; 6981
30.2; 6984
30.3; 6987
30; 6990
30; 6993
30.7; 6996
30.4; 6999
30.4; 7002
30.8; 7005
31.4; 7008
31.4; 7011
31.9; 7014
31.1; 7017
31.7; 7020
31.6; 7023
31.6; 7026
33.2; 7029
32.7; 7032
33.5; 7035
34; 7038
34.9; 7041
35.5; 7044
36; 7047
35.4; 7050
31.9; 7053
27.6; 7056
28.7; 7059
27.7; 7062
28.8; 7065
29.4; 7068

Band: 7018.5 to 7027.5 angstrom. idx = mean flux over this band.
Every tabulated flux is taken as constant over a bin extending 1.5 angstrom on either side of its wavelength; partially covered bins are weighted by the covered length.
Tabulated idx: 31.6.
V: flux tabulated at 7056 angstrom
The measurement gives 27.6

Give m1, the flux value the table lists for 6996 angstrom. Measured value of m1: 30.7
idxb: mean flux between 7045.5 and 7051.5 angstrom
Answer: 35.7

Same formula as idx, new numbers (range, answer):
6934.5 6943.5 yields 27.8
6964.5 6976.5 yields 29.6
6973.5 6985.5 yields 29.6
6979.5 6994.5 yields 30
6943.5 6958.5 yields 28.9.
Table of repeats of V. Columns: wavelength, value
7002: 30.4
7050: 35.4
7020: 31.7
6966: 29.5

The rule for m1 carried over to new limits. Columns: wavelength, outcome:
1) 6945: 29.2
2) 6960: 29.1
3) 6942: 28.9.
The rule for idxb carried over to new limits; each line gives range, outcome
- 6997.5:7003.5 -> 30.4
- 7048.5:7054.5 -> 33.6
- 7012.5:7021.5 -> 31.6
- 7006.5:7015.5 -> 31.6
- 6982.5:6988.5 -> 30.2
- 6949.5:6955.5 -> 28.7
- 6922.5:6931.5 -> 26.3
